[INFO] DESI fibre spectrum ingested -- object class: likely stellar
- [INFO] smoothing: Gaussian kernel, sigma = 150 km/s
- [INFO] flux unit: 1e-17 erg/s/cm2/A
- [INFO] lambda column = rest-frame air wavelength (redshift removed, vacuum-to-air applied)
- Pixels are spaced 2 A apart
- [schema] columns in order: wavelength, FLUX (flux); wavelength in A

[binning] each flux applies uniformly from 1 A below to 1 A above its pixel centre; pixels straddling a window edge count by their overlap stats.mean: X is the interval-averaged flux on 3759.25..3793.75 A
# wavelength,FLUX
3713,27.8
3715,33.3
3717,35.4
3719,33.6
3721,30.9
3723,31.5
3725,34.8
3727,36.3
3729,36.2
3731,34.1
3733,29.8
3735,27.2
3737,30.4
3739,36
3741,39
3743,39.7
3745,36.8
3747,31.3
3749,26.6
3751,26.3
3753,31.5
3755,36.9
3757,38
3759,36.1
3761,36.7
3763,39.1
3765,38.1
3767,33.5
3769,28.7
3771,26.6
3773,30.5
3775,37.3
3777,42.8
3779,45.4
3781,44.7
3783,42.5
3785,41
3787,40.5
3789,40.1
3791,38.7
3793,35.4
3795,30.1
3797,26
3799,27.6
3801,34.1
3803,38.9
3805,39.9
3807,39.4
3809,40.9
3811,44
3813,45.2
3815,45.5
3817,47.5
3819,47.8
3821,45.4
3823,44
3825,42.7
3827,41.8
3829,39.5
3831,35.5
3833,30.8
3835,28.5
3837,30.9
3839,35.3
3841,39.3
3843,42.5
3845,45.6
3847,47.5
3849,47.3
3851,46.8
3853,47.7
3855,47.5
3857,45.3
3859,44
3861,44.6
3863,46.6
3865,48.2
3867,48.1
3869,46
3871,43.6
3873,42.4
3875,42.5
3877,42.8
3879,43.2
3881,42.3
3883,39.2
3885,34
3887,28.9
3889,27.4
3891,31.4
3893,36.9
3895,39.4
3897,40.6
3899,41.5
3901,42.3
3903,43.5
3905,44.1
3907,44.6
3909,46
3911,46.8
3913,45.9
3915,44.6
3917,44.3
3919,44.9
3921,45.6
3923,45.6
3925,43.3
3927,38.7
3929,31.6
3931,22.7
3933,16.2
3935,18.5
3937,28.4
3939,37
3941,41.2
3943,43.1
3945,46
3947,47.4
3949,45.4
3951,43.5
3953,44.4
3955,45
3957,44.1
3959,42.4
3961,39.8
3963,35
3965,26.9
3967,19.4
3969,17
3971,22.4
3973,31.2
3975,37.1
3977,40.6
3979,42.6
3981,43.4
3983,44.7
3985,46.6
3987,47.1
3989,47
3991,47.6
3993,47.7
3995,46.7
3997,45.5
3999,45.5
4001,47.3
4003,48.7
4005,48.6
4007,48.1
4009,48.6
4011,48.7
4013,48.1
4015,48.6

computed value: 37.7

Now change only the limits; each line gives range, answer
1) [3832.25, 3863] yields 41.8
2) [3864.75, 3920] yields 41.5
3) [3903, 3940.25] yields 38.4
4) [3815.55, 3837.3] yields 39.9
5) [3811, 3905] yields 41.6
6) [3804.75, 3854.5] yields 41.7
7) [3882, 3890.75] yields 32.3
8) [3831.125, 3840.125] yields 31.9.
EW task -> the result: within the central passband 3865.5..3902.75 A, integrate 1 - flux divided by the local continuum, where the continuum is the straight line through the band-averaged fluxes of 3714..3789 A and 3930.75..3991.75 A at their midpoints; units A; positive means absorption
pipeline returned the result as -3.3 A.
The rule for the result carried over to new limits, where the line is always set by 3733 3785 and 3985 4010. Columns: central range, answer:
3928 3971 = 9.8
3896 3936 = 3.3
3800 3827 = -3.3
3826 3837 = 1.2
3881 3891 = 2.0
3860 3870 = -1.5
